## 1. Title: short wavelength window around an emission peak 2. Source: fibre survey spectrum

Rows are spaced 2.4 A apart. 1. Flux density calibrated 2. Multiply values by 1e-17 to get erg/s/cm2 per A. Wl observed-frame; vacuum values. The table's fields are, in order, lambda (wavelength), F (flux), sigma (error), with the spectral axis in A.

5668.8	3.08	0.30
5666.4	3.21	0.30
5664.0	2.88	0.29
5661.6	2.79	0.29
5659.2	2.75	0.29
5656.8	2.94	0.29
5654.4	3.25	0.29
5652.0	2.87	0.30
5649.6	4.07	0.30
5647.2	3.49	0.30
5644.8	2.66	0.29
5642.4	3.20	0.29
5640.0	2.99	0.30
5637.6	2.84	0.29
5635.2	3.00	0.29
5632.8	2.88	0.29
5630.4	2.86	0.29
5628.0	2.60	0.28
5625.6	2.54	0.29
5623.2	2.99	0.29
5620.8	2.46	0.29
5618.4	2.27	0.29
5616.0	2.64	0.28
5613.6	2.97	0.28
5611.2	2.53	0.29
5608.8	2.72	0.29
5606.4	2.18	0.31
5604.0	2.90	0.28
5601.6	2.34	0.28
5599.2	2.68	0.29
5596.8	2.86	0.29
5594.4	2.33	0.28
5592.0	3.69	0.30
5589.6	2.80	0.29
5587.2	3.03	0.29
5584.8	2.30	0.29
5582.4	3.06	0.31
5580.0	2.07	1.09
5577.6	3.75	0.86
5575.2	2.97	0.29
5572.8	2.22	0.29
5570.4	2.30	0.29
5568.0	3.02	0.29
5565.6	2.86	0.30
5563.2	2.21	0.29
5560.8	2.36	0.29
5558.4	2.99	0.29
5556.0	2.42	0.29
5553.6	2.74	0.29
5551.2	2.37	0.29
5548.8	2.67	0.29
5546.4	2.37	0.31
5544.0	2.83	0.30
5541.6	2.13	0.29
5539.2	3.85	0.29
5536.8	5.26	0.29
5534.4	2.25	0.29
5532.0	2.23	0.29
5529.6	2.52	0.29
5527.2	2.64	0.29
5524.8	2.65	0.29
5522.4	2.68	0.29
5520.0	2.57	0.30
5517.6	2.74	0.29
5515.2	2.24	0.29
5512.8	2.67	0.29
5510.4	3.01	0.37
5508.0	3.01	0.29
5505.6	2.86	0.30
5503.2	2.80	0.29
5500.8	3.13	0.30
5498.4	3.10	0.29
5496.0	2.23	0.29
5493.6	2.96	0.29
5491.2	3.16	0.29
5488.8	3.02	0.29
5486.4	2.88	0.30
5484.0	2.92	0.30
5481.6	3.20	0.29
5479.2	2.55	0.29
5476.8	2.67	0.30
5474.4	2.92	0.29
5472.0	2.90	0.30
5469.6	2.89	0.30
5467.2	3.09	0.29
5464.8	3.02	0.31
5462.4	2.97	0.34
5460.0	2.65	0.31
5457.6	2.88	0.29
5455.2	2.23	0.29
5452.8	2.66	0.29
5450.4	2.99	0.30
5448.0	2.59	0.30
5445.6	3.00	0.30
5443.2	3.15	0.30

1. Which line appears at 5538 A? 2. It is H-beta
